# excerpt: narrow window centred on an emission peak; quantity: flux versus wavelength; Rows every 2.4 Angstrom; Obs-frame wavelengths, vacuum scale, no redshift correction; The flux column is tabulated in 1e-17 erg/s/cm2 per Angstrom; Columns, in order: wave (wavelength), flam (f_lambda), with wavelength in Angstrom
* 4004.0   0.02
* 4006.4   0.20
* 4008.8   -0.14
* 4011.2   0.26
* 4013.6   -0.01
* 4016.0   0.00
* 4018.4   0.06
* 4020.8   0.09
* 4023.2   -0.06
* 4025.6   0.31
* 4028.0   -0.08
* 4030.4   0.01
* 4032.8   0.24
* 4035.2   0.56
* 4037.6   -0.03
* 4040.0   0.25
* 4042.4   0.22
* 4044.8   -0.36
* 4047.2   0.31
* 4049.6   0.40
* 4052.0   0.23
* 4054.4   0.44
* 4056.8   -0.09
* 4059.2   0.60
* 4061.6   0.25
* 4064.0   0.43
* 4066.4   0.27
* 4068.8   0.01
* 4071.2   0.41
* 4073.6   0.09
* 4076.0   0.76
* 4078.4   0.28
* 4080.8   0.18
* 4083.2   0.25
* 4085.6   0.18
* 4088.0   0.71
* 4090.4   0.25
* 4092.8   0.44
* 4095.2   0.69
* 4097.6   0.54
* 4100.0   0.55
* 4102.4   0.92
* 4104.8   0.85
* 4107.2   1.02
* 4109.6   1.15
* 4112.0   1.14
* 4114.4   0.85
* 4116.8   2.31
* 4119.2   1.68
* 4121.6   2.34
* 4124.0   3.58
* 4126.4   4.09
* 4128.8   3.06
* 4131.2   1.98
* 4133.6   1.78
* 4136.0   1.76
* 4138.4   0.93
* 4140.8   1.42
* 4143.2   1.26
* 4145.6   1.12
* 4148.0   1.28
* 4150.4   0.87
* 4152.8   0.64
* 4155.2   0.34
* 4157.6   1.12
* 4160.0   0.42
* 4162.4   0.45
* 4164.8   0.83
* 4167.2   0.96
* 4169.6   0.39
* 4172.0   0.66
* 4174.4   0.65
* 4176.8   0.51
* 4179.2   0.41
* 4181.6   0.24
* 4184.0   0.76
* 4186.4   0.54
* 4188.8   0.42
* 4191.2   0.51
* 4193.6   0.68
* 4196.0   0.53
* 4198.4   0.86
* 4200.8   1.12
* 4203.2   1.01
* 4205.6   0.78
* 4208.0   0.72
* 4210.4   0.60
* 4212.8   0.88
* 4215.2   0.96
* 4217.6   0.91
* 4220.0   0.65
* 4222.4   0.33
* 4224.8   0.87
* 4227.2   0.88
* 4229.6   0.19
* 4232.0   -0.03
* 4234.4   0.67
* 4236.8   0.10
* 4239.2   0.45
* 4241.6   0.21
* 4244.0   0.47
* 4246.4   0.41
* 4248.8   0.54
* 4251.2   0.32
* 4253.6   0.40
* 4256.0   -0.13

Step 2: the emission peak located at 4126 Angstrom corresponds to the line Ly-alpha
